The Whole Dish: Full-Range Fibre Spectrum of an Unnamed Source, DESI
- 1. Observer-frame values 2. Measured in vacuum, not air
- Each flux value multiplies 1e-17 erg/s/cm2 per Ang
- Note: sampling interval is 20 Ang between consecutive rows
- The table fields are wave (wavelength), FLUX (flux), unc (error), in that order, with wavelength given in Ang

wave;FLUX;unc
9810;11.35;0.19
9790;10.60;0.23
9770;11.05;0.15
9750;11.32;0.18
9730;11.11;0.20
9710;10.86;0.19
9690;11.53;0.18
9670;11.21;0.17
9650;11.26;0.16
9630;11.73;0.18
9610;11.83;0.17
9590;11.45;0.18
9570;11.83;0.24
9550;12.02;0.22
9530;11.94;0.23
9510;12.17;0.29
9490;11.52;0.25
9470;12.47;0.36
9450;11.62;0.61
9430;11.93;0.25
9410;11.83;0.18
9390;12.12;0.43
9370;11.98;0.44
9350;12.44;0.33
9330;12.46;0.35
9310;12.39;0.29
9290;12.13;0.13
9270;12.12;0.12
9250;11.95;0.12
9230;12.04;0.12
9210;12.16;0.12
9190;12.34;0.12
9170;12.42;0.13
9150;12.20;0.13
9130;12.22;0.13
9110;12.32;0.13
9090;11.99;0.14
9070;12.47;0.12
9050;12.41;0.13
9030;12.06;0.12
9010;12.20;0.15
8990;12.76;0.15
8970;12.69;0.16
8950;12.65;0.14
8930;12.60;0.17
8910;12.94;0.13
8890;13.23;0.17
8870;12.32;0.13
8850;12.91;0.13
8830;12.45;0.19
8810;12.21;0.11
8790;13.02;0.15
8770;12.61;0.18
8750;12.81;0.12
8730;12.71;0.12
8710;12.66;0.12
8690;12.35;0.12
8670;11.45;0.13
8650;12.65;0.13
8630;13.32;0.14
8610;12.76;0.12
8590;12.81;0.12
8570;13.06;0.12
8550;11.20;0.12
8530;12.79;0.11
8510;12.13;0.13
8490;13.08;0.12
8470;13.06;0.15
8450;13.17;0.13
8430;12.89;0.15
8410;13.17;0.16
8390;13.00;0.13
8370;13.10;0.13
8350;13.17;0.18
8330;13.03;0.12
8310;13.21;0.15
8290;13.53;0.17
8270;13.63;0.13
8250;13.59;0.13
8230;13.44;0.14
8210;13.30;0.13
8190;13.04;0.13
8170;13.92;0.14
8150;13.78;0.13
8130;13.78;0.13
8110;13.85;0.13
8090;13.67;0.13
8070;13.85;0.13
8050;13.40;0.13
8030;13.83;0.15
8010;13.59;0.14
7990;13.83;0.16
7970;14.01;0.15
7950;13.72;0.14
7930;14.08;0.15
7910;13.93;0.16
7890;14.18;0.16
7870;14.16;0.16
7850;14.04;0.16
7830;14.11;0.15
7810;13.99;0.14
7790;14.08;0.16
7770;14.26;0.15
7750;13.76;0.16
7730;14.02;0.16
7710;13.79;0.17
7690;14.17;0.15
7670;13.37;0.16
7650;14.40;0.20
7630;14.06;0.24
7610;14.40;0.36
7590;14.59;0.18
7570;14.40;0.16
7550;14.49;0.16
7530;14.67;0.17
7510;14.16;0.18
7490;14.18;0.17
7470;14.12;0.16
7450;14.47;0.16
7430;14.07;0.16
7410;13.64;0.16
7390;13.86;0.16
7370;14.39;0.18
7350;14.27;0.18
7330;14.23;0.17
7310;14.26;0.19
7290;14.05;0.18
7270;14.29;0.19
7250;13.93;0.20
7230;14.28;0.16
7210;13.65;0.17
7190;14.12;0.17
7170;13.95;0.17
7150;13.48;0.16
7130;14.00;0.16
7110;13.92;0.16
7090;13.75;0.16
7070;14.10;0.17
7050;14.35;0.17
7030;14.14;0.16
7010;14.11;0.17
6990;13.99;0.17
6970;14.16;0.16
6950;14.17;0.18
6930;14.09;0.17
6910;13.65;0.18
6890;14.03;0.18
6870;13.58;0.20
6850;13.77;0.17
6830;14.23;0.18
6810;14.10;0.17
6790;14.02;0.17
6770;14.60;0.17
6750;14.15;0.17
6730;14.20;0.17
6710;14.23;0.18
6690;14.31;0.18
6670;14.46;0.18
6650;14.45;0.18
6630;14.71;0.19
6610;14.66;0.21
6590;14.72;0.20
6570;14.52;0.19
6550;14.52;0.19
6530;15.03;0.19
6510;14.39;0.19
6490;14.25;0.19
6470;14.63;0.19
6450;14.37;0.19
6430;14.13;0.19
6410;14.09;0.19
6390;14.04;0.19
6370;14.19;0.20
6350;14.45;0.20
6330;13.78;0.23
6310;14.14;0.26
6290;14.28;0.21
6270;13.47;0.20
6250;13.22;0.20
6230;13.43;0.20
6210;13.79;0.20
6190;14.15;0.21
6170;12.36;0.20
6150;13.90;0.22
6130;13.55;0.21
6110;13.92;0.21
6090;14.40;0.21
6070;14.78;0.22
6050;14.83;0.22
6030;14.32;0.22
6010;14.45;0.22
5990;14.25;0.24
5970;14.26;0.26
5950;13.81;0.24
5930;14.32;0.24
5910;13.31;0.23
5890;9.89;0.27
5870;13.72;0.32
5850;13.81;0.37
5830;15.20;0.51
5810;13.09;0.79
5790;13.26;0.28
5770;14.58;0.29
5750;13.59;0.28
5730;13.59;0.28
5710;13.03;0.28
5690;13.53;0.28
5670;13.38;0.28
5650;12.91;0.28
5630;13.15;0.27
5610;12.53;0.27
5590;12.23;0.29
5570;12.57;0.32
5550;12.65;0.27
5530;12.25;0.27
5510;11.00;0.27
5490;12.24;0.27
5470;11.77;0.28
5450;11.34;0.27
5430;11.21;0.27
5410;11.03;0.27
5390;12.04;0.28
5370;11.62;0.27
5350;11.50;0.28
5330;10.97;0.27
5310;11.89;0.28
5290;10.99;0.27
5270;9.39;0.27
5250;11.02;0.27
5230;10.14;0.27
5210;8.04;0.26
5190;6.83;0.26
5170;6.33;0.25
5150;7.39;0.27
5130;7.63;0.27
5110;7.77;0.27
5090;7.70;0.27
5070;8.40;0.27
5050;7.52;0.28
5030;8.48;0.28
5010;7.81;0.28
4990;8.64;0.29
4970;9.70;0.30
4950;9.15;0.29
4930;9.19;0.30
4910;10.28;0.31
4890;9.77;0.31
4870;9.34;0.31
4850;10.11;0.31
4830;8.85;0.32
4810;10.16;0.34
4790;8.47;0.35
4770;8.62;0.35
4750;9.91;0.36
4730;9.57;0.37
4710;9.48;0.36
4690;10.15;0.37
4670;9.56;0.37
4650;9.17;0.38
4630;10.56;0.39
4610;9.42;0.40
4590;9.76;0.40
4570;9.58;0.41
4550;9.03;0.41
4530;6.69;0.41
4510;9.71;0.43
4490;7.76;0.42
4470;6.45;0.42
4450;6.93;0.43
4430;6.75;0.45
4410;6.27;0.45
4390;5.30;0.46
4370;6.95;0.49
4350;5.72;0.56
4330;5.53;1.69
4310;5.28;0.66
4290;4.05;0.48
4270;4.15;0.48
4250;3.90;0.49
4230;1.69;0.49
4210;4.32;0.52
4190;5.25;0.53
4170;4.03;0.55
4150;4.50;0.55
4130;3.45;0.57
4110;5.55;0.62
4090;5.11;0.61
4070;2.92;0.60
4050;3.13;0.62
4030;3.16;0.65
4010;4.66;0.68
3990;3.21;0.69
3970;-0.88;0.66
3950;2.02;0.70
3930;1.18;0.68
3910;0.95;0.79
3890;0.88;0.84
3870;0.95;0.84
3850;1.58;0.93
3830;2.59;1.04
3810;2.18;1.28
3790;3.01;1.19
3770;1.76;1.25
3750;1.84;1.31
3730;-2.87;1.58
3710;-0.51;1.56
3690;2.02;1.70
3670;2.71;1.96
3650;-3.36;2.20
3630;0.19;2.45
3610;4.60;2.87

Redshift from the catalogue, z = 0.00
